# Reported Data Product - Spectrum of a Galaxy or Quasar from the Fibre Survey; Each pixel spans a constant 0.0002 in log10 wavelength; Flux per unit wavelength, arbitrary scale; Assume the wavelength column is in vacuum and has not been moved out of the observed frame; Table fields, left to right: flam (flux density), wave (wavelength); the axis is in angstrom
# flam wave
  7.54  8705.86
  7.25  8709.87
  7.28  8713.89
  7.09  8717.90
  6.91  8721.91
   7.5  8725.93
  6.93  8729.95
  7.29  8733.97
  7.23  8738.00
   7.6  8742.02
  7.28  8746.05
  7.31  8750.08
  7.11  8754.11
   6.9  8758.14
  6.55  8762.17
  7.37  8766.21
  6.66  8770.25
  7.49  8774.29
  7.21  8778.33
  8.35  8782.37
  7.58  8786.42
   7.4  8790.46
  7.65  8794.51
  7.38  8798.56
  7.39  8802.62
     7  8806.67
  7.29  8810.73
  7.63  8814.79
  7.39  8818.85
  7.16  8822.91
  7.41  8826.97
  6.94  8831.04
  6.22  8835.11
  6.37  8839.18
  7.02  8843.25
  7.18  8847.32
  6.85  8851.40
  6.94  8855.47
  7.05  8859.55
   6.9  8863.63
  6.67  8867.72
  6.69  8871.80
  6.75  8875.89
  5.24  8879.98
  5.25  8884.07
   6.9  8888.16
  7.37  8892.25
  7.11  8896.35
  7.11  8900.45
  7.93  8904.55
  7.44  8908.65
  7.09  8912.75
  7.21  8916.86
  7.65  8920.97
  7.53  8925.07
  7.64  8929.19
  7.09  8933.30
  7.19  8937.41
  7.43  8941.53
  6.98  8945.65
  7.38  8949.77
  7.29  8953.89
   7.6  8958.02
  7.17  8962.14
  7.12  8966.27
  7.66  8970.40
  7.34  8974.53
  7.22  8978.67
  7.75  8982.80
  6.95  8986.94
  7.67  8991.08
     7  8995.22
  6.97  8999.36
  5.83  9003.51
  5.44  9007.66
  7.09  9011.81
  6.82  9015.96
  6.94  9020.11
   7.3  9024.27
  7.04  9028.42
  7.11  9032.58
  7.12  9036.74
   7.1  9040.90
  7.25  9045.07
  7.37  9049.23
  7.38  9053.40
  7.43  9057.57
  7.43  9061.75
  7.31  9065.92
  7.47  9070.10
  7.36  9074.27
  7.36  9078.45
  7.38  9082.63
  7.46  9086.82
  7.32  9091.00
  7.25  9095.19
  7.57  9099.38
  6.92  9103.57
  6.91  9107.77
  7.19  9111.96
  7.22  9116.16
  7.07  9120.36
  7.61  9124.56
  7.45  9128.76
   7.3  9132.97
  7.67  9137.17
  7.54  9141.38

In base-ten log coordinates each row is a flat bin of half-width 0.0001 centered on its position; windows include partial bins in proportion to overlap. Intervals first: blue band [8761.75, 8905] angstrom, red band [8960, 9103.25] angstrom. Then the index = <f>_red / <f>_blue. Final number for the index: 1.02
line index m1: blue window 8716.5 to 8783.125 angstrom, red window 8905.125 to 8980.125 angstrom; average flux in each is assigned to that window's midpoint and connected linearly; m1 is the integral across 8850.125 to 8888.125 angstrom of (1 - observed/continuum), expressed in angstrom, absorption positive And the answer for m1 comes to 4.1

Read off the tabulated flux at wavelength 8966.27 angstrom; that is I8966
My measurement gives 7.12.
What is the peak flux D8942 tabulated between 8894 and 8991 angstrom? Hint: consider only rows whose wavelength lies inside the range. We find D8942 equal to 7.93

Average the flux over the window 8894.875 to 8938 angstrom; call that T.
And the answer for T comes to 7.37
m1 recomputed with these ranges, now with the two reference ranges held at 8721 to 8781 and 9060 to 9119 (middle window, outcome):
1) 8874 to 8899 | 2.7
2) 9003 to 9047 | 2.5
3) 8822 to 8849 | 1.2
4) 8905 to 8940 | -0.7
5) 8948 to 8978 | -0.5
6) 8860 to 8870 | 0.5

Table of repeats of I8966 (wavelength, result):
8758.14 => 6.9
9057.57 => 7.43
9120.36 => 7.07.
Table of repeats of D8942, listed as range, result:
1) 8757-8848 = 8.35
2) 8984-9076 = 7.67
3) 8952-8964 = 7.6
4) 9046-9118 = 7.57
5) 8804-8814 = 7.29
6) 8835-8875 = 7.18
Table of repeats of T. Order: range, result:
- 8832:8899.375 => 6.67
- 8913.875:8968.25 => 7.33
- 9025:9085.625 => 7.3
